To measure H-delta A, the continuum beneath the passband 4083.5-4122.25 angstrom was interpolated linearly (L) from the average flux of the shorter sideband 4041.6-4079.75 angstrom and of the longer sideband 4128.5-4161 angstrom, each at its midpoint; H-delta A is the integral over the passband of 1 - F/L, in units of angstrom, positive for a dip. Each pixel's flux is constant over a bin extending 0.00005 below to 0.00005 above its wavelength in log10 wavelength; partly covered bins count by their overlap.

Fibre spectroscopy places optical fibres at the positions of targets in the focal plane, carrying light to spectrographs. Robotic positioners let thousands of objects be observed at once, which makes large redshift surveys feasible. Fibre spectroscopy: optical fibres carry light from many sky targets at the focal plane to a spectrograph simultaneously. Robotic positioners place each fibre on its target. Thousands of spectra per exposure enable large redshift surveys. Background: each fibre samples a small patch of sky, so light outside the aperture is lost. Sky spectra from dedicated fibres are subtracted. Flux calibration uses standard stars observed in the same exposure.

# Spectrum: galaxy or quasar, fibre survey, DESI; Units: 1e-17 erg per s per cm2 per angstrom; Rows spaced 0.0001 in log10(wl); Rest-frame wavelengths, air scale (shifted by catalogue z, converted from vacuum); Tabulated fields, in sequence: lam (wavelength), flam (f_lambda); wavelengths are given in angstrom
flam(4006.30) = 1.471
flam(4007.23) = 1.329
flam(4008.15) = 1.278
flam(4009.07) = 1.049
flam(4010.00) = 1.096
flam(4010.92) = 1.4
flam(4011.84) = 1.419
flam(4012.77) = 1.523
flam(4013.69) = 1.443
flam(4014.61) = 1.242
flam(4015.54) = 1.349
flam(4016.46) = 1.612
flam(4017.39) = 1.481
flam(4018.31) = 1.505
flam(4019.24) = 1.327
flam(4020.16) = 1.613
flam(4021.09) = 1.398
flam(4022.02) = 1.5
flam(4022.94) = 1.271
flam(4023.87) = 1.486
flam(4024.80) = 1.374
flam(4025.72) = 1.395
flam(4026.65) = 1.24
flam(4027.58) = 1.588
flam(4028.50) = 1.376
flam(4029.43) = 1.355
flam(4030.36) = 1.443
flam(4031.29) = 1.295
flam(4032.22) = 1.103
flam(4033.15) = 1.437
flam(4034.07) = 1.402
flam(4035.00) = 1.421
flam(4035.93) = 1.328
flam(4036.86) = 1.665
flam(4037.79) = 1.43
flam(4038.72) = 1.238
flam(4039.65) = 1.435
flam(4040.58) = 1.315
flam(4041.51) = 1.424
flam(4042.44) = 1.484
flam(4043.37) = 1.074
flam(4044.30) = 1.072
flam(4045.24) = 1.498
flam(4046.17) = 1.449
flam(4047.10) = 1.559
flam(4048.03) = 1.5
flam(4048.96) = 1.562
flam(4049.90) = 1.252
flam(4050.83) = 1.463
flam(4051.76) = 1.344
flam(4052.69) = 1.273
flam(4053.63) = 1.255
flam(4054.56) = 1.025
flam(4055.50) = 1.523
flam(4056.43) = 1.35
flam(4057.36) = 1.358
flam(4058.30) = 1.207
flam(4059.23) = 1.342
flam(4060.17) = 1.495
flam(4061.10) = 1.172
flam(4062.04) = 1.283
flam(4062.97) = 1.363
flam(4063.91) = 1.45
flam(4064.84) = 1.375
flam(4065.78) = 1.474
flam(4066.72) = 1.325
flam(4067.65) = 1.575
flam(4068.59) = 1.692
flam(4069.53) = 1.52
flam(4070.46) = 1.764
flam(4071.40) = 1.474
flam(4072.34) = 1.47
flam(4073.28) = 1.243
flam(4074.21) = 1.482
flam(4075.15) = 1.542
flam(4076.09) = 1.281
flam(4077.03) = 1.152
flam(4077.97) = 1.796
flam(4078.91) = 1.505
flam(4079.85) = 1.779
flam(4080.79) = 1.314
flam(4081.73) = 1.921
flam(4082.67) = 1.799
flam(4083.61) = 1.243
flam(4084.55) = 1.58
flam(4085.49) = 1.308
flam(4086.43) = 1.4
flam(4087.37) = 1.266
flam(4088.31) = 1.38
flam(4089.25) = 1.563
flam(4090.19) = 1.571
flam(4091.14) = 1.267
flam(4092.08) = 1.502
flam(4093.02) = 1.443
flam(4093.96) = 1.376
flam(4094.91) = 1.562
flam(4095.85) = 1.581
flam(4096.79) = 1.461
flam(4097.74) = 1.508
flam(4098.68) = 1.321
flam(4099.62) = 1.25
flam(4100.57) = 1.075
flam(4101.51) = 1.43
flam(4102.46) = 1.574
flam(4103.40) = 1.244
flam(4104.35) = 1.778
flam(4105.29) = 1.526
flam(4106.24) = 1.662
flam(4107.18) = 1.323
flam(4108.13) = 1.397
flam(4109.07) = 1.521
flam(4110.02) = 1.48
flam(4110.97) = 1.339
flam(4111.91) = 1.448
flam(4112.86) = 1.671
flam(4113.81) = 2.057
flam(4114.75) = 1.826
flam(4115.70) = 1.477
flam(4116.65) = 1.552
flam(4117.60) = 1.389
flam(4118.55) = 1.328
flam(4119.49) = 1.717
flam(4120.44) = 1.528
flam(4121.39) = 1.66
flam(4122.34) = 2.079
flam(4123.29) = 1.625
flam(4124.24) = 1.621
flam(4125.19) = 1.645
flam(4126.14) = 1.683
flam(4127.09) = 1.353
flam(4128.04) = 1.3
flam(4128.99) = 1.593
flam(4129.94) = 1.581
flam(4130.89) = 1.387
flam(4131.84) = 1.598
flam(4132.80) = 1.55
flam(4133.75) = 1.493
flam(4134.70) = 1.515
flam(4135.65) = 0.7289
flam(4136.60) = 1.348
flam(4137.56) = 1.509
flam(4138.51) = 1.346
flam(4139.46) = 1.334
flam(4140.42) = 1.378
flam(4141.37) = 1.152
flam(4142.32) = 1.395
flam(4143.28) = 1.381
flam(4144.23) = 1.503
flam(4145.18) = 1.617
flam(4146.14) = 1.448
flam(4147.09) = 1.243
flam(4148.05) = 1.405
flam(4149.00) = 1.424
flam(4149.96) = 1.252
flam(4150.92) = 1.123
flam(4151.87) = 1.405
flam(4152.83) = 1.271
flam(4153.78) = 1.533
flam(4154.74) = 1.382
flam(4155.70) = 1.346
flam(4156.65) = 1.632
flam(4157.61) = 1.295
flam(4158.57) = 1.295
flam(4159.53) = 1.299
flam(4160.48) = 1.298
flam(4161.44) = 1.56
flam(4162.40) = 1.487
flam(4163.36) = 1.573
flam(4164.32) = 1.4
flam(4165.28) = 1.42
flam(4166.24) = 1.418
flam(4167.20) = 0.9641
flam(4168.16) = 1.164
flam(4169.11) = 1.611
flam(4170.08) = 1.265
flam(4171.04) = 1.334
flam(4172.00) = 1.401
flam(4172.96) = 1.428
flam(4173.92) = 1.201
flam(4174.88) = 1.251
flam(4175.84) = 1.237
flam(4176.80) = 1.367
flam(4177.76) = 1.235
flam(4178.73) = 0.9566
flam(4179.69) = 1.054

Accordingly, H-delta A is -2.6 angstrom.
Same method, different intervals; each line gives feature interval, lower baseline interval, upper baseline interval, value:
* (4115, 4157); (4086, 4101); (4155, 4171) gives -1.9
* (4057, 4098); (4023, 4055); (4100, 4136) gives -0.4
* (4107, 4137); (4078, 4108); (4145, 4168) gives -2.1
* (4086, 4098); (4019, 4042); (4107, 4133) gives 0.5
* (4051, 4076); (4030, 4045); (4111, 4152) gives -0.2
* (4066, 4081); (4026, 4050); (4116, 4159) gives -1.0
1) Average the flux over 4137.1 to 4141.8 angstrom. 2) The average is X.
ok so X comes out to 1.35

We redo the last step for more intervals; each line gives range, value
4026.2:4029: 1.4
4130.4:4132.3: 1.49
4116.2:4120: 1.5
